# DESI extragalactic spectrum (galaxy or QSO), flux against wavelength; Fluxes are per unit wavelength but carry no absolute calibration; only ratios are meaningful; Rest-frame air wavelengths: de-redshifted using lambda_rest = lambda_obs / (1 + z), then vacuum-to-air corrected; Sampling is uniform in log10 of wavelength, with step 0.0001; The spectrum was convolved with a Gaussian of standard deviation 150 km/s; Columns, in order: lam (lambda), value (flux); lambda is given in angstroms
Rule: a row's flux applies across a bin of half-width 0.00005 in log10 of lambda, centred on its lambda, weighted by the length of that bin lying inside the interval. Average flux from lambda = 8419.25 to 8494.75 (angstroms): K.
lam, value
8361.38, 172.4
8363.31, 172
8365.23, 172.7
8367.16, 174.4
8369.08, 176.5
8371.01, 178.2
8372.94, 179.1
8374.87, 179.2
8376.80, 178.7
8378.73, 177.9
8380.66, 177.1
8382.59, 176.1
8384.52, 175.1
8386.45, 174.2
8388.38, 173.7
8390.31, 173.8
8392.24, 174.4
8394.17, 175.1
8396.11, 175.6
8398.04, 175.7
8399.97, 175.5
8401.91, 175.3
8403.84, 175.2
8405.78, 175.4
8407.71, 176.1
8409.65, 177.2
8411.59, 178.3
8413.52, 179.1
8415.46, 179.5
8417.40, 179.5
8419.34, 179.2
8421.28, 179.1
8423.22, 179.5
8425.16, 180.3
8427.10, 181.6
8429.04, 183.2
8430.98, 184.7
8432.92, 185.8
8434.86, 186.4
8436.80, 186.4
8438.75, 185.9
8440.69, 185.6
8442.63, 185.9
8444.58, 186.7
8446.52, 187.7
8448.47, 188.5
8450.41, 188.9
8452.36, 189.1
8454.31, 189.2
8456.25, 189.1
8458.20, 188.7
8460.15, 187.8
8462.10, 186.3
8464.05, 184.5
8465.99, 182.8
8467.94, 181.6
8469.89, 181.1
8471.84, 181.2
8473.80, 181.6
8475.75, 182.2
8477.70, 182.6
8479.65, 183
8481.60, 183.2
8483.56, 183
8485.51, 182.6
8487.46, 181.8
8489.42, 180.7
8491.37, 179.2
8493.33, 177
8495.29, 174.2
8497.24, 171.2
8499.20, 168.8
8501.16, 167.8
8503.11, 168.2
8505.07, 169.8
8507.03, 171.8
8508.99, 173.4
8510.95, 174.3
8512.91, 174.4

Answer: 184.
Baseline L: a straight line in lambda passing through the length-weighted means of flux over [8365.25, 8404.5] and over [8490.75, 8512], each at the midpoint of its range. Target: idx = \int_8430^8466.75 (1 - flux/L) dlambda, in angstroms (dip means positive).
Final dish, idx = -2.74 angstroms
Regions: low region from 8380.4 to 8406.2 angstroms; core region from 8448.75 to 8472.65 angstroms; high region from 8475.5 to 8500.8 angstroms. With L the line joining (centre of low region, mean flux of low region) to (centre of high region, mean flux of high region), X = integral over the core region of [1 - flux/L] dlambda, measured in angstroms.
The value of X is -1.1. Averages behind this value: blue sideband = 175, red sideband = 179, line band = 186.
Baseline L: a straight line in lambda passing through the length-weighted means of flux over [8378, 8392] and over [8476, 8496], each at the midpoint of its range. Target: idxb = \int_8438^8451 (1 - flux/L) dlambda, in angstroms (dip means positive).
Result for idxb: -0.6 angstroms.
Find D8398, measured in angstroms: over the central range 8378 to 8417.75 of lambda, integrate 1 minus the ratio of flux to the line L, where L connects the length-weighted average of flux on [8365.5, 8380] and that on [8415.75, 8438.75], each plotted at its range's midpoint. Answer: 0.8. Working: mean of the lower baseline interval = 177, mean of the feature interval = 176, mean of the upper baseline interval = 182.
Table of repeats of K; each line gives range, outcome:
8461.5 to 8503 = 180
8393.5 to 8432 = 178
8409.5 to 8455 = 184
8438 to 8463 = 188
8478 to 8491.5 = 182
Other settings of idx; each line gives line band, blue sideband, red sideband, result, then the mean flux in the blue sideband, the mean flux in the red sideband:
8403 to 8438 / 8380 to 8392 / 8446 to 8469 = 0.07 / 175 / 187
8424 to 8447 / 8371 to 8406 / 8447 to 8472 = -0.27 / 176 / 186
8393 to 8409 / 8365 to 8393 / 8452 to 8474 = 0.27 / 176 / 185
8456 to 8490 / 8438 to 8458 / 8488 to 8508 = -0.58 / 188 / 173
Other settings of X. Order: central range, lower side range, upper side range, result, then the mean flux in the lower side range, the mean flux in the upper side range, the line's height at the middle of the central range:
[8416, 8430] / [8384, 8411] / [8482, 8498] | -0.32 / 175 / 179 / 176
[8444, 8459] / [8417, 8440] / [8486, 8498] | -0.63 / 183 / 178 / 181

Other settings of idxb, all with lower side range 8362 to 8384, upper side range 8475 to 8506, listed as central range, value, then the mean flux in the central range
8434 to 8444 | -0.52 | 186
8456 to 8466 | -0.55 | 187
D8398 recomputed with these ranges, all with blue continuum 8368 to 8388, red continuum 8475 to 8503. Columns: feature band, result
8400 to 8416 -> 0.04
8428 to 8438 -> -0.43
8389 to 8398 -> 0.12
